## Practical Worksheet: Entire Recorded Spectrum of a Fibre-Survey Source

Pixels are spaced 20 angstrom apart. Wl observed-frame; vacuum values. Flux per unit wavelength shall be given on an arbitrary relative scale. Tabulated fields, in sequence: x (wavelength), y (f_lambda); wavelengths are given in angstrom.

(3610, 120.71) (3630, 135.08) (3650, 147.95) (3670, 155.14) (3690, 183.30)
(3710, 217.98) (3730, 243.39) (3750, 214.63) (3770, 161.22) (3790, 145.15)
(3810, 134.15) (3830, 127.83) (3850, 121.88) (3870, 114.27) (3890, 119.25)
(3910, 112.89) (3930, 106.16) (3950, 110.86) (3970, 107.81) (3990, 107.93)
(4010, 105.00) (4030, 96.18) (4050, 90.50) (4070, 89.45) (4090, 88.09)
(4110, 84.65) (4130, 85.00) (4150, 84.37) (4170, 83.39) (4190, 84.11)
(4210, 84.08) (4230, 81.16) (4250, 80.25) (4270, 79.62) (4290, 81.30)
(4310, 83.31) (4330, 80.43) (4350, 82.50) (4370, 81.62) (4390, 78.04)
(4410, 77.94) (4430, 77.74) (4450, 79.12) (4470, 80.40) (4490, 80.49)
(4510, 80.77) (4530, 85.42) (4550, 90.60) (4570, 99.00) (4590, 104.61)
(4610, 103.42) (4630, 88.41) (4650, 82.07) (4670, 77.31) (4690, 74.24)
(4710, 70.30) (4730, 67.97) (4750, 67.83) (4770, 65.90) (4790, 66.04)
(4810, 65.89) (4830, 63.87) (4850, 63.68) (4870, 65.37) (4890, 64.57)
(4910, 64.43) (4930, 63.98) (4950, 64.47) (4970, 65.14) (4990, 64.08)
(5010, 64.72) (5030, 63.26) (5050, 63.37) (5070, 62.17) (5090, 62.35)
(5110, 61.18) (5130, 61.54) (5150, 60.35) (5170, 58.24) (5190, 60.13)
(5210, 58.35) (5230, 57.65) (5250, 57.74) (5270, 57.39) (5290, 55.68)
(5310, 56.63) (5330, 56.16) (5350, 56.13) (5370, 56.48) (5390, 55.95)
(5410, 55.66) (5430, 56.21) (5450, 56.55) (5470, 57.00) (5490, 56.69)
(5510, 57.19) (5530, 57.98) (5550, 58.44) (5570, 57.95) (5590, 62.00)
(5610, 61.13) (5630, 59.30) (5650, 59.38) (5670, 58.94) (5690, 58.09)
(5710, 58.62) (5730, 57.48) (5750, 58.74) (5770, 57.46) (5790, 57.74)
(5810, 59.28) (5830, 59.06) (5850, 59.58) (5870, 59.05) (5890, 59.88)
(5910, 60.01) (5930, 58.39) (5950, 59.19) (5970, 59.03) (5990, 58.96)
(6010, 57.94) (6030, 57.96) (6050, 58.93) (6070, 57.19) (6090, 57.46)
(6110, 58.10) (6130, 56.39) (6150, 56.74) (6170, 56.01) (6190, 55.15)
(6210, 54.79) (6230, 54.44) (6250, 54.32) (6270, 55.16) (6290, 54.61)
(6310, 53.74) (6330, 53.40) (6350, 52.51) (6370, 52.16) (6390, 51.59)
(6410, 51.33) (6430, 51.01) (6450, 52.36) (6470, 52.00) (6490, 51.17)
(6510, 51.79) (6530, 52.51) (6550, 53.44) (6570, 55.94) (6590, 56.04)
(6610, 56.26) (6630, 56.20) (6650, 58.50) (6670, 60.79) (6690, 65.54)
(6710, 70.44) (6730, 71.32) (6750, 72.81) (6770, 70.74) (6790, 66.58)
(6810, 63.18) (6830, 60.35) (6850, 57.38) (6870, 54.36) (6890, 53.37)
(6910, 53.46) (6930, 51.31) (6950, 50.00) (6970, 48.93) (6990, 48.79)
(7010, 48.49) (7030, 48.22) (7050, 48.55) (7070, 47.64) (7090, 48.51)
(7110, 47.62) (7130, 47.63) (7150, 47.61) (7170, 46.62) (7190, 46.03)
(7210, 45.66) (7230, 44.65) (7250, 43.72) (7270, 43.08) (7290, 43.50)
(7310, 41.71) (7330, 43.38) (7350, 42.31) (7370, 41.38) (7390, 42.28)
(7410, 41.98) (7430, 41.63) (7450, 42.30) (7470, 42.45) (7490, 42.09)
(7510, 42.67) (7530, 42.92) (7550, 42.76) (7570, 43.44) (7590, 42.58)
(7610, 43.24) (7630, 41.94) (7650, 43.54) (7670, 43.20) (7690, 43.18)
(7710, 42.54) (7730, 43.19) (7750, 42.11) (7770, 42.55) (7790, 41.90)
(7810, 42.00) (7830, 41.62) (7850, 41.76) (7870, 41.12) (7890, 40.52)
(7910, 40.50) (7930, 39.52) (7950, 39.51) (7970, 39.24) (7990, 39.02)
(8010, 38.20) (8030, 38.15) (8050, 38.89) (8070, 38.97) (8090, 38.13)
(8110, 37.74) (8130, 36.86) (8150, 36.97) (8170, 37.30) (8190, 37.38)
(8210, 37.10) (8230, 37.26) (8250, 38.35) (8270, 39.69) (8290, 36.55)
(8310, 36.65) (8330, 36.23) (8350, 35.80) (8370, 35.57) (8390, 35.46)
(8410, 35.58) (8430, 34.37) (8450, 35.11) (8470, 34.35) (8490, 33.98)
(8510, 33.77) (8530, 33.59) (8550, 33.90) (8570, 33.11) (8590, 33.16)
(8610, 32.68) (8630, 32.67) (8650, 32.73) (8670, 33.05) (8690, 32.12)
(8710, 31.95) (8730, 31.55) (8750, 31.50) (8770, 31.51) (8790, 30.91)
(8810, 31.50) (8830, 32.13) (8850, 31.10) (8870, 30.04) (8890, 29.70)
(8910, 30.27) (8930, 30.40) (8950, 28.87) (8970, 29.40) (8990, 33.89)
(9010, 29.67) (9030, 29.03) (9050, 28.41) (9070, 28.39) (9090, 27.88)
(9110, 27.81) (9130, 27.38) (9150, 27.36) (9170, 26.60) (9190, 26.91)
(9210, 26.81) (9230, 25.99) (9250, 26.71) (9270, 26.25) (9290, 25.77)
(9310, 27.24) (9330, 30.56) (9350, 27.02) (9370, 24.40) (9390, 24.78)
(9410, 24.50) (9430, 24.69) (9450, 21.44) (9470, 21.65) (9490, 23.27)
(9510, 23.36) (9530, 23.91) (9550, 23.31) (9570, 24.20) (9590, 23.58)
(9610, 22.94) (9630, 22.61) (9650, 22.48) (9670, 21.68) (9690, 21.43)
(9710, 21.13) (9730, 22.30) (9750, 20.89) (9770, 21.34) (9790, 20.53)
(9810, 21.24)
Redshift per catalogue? 1.41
